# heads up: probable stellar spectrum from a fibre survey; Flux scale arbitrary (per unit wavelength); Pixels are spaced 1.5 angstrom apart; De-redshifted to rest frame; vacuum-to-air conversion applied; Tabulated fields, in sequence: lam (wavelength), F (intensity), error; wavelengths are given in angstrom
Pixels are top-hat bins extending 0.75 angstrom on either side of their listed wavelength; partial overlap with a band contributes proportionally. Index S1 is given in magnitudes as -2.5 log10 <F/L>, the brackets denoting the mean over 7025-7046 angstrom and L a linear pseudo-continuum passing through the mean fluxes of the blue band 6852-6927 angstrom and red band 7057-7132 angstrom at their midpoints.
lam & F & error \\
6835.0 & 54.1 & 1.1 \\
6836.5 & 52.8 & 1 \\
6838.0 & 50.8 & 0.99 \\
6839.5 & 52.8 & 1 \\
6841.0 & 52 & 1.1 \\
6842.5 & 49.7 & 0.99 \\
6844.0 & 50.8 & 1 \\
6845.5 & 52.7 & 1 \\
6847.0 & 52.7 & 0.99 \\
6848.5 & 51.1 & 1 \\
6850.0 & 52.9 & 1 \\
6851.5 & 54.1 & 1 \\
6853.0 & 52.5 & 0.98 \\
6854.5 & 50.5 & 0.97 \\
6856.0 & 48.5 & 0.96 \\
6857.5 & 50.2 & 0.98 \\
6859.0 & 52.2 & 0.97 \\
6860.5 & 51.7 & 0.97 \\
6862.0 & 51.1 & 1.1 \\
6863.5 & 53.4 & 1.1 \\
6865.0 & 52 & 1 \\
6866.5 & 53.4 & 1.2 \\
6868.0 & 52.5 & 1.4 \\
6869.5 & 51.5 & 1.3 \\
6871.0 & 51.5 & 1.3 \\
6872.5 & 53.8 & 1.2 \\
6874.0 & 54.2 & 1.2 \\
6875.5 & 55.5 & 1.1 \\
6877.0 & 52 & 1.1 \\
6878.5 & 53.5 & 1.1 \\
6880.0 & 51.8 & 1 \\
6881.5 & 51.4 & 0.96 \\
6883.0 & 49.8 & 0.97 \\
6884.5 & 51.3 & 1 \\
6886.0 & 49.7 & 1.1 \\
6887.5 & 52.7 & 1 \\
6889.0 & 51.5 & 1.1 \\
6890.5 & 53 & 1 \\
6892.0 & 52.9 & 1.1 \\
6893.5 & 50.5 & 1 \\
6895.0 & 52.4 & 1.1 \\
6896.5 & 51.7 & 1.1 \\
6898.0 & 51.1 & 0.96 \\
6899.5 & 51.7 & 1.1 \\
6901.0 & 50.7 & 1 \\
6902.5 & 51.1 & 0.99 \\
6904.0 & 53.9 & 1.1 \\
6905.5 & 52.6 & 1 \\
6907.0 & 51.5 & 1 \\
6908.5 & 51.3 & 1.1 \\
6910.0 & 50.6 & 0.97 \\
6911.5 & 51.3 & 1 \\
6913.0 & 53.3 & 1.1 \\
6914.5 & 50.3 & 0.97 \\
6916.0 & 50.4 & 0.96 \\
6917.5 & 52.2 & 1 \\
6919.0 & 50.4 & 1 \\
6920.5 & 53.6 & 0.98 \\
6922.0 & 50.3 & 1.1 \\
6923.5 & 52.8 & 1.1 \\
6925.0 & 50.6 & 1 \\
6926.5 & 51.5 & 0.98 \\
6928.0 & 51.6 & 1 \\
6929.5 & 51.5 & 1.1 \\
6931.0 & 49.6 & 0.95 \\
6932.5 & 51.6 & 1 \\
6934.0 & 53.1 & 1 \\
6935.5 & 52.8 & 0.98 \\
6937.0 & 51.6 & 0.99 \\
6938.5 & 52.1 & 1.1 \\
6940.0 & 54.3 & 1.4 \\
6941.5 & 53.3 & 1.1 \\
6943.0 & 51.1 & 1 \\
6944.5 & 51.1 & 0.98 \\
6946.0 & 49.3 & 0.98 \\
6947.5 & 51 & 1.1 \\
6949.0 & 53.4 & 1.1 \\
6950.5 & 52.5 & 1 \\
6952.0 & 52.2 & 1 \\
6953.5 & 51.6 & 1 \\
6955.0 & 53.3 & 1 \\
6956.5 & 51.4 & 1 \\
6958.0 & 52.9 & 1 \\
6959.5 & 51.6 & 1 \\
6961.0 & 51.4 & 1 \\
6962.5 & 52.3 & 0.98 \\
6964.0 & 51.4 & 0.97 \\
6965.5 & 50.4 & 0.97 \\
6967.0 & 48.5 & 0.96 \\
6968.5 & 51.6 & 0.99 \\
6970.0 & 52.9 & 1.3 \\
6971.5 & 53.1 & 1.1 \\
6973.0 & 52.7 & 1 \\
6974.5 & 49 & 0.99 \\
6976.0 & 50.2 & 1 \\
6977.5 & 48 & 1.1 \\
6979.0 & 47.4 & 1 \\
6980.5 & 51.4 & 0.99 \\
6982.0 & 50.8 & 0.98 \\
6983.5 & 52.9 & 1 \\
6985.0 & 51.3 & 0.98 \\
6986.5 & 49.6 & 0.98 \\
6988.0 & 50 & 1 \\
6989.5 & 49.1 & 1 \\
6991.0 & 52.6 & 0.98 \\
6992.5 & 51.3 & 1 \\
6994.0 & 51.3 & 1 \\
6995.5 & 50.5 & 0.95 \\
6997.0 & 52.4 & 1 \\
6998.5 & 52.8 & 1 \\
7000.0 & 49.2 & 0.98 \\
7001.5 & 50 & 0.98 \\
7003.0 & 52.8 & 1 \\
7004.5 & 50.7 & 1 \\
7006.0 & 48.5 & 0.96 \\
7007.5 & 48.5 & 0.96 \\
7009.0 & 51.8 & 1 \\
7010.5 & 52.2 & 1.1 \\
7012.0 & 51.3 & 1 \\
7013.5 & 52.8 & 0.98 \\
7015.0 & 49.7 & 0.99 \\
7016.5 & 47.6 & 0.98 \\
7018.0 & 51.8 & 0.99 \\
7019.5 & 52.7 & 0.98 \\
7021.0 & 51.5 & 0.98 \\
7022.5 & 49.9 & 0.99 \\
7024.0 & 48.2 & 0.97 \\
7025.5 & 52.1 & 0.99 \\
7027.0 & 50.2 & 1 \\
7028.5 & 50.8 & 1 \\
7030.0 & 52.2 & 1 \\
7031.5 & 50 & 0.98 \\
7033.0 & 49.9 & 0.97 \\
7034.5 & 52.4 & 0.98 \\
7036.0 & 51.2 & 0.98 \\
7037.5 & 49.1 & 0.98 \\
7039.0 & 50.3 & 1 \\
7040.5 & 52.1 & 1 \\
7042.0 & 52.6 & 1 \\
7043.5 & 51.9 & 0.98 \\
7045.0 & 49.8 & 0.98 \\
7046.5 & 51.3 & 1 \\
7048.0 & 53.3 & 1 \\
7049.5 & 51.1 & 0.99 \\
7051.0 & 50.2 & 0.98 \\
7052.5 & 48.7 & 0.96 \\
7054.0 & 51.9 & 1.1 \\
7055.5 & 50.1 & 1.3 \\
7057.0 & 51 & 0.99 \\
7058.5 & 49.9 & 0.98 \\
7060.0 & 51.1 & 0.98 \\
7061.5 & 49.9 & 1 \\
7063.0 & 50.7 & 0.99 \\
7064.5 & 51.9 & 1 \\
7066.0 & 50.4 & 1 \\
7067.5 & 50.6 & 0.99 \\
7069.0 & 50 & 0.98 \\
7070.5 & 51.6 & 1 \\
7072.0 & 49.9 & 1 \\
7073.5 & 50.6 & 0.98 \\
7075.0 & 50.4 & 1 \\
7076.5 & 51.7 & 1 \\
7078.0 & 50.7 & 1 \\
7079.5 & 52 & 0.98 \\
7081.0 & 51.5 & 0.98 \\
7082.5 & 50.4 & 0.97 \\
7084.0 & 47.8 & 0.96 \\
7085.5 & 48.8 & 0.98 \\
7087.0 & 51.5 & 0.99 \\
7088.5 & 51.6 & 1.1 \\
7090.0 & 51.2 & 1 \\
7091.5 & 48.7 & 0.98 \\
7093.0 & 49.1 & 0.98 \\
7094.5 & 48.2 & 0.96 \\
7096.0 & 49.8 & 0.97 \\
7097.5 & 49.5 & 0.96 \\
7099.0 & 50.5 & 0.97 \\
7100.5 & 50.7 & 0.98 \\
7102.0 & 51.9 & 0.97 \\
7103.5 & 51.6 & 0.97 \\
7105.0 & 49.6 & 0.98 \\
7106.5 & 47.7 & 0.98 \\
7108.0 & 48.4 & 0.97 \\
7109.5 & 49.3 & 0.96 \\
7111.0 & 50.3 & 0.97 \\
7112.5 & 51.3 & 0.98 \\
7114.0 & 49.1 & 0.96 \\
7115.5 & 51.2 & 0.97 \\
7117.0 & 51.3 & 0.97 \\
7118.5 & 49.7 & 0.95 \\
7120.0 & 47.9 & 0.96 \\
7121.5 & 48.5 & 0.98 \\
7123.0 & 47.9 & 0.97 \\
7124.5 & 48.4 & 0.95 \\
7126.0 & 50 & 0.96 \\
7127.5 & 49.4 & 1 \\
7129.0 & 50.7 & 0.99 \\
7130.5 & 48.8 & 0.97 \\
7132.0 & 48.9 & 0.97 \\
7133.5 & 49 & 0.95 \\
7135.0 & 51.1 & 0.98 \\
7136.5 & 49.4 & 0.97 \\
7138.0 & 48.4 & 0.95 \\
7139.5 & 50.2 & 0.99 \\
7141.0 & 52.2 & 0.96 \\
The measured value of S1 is -0.01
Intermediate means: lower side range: 51.8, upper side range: 50.1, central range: 51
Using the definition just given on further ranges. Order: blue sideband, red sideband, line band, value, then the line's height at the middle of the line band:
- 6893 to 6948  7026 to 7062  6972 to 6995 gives 0.02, 51.2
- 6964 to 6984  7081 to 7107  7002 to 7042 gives -0.01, 50.4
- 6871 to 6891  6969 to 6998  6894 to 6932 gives 0.01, 51.8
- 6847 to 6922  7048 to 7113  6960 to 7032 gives 0.00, 51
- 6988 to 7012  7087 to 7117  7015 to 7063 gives 0.00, 50.6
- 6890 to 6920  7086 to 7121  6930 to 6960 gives -0.01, 51.3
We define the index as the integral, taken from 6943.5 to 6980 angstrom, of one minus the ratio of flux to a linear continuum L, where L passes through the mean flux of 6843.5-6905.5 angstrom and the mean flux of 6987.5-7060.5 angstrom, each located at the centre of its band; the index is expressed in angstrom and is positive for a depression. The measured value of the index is 0.1 angstrom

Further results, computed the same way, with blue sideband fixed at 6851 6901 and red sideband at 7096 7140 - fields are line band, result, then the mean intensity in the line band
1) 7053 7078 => -0.3 angstrom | 50.7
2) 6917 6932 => 0.0 angstrom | 51.4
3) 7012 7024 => 0.0 angstrom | 50.7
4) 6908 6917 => 0.1 angstrom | 51.2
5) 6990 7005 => -0.2 angstrom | 51.3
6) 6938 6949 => -0.1 angstrom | 51.8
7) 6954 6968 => -0.1 angstrom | 51.5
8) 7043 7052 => -0.1 angstrom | 51.2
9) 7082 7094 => 0.0 angstrom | 49.8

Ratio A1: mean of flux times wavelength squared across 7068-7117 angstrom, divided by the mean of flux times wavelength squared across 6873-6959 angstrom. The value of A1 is 1.02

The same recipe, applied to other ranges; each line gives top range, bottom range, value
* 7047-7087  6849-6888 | 1.03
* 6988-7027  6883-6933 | 1.01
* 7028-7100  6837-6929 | 1.03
